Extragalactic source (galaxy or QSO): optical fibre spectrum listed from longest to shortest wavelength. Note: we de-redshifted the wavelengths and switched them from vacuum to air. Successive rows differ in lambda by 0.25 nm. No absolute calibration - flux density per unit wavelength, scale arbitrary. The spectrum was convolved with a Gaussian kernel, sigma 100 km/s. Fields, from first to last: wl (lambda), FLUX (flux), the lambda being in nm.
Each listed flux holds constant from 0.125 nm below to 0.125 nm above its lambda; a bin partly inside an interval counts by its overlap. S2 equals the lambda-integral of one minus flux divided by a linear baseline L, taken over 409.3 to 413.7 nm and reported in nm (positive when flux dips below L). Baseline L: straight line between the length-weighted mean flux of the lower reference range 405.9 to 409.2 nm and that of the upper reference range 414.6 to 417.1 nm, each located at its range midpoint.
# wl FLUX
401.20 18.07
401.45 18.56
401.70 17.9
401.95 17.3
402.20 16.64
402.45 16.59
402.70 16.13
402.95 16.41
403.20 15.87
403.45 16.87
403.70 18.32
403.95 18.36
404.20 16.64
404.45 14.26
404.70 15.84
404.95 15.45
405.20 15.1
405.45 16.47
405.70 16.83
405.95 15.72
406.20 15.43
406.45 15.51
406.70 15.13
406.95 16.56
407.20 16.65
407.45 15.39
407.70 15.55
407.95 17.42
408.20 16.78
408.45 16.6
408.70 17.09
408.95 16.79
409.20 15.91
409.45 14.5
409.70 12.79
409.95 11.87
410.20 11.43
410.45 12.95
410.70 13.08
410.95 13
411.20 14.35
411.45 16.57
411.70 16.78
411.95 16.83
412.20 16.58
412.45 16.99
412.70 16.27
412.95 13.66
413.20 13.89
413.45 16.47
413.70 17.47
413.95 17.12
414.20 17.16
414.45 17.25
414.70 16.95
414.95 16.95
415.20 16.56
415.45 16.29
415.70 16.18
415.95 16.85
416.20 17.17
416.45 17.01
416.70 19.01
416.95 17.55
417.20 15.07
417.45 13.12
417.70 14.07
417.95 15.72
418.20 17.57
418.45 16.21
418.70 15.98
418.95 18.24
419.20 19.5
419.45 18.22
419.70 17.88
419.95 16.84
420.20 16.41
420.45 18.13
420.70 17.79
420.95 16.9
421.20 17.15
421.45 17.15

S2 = 0.51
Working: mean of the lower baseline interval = 16.2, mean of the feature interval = 14.7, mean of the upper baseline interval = 17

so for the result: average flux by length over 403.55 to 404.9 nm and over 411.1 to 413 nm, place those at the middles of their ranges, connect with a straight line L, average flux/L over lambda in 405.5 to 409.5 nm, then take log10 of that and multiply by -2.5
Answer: 0.02 mag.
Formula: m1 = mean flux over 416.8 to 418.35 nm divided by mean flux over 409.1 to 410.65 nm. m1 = 1.2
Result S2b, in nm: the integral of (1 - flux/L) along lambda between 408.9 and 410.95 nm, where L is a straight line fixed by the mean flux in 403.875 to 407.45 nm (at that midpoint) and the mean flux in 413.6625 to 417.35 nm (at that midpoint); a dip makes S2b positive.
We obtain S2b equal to 0.36 nm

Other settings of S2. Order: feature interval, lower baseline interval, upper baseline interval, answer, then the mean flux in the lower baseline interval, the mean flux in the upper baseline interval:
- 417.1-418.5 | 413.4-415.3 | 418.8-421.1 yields 0.18 nm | 17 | 17.7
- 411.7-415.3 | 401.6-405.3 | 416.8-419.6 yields 0.01 nm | 16.5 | 16.5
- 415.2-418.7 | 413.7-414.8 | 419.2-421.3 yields 0.21 nm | 17.2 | 17.5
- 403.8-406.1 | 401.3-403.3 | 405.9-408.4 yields 0.05 nm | 17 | 16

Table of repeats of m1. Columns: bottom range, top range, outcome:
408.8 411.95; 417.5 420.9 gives 1.19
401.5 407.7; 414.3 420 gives 1.03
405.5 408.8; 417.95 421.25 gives 1.07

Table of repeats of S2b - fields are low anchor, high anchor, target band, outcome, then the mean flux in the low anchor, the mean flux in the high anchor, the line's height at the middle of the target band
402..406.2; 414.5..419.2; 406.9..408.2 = 0.00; 16.3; 16.6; 16.4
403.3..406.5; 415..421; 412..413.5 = 0.08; 16.2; 16.8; 16.6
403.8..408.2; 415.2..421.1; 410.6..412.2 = 0.11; 16.1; 16.9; 16.4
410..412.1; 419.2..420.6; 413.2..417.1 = -0.27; 14.3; 17.7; 15.9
